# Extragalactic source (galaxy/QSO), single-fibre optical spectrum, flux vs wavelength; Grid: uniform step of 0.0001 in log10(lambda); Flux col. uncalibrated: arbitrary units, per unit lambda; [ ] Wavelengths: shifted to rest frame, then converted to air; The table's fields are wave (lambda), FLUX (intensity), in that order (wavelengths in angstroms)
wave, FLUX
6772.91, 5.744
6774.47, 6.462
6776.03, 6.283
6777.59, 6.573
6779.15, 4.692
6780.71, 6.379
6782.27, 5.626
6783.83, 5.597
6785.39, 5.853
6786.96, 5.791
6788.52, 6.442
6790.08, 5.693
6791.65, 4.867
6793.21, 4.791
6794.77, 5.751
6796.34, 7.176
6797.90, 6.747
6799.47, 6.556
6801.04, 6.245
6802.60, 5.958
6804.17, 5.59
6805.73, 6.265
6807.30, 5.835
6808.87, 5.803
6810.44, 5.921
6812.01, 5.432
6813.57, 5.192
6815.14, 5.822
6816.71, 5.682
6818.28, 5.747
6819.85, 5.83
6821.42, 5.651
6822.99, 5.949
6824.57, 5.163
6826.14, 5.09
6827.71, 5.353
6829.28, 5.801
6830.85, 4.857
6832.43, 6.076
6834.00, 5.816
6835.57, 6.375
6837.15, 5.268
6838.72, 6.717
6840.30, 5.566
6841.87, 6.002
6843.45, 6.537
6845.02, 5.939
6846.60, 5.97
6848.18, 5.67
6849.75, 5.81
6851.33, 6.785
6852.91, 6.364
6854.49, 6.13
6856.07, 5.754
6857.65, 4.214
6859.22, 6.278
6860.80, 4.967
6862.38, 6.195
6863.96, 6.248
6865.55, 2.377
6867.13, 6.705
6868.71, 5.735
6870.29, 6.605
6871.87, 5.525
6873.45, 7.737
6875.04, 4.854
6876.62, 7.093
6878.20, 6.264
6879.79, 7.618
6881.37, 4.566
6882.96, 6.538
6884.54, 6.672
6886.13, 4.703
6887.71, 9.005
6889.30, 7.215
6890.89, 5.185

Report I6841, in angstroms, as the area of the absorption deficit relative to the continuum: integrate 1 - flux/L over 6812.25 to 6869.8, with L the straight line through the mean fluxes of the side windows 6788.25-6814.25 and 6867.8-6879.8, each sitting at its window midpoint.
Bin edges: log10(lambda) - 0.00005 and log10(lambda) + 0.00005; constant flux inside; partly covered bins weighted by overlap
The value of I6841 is 4.0 angstroms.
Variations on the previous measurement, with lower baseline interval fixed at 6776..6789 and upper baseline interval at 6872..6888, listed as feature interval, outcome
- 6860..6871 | 1.34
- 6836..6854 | 0.41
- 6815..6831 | 1.41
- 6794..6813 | -0.34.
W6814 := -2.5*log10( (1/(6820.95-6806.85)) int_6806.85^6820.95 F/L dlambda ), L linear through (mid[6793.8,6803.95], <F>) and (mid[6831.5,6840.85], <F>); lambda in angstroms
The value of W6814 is 0.09 mag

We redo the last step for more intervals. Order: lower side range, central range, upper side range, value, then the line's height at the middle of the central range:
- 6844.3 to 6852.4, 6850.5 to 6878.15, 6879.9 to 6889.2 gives 0.06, 6.23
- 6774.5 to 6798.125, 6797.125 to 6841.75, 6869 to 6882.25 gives 0.04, 6.02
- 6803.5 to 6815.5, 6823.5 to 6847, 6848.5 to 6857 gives 0.04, 5.96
